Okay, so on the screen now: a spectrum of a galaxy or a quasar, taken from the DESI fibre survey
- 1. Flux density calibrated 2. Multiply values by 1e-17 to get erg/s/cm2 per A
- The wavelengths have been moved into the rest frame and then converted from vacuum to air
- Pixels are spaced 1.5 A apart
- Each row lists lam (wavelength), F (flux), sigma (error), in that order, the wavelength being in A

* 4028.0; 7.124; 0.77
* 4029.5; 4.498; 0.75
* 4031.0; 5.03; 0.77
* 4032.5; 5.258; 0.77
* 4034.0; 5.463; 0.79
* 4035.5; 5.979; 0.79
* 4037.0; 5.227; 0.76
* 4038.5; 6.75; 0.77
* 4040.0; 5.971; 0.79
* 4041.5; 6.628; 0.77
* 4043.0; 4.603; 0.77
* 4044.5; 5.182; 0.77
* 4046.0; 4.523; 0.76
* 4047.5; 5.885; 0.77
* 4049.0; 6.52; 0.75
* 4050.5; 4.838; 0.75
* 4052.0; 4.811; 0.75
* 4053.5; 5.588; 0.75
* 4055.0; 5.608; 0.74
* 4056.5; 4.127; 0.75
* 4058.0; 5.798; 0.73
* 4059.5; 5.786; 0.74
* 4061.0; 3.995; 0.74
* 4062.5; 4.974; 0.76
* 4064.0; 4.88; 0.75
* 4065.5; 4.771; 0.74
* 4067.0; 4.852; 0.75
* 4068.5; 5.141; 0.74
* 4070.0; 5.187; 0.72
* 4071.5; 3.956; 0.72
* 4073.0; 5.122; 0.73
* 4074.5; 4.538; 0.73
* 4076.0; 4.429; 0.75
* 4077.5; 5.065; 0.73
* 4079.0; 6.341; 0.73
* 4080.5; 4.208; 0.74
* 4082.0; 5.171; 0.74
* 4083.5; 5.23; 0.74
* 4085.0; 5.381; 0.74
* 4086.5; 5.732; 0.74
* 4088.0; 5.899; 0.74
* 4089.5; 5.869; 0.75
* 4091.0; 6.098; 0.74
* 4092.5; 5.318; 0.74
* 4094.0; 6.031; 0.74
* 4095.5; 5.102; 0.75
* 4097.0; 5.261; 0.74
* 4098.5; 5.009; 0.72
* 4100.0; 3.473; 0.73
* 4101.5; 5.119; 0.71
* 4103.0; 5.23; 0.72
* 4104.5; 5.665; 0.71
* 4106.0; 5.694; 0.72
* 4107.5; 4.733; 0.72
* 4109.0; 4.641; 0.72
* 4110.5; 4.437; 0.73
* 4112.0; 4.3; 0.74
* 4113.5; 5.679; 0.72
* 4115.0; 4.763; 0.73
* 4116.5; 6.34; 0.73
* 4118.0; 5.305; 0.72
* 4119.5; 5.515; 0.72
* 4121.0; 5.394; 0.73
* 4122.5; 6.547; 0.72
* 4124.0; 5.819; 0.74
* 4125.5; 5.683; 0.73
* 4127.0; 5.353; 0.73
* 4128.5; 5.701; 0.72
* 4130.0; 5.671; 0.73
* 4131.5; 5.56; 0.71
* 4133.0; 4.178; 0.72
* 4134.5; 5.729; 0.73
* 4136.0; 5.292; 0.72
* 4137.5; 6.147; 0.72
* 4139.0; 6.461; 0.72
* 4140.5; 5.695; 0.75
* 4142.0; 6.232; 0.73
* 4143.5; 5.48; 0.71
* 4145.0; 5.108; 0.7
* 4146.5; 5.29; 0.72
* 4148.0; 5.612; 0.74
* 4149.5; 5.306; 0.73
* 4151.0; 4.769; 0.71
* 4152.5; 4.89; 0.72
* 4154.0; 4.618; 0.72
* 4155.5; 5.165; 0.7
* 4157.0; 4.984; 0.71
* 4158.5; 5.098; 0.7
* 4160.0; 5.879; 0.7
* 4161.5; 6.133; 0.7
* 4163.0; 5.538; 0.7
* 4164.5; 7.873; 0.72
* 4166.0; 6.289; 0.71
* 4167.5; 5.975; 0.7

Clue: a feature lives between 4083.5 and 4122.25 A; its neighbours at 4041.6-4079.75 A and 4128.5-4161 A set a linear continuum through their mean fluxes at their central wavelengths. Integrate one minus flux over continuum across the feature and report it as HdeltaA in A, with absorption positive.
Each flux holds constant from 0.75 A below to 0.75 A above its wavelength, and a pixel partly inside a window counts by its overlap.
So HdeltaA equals -0.38 A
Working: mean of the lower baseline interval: 5.09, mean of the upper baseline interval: 5.4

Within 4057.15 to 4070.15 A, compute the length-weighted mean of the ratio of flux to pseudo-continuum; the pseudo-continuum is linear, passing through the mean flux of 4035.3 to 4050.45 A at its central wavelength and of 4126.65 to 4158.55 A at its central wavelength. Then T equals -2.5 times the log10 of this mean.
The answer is 0.120 mag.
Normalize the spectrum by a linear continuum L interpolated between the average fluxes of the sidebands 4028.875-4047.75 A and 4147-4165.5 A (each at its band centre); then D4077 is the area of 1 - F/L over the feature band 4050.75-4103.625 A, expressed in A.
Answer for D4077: 3.4 A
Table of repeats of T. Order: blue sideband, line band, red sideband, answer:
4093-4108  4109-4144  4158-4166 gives 0.01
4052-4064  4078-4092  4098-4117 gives -0.10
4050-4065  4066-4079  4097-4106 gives 0.03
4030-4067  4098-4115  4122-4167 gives 0.12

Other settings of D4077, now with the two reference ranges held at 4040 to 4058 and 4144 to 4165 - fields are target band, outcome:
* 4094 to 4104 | 0.8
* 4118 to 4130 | -0.6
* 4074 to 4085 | 0.7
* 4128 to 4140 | -0.4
